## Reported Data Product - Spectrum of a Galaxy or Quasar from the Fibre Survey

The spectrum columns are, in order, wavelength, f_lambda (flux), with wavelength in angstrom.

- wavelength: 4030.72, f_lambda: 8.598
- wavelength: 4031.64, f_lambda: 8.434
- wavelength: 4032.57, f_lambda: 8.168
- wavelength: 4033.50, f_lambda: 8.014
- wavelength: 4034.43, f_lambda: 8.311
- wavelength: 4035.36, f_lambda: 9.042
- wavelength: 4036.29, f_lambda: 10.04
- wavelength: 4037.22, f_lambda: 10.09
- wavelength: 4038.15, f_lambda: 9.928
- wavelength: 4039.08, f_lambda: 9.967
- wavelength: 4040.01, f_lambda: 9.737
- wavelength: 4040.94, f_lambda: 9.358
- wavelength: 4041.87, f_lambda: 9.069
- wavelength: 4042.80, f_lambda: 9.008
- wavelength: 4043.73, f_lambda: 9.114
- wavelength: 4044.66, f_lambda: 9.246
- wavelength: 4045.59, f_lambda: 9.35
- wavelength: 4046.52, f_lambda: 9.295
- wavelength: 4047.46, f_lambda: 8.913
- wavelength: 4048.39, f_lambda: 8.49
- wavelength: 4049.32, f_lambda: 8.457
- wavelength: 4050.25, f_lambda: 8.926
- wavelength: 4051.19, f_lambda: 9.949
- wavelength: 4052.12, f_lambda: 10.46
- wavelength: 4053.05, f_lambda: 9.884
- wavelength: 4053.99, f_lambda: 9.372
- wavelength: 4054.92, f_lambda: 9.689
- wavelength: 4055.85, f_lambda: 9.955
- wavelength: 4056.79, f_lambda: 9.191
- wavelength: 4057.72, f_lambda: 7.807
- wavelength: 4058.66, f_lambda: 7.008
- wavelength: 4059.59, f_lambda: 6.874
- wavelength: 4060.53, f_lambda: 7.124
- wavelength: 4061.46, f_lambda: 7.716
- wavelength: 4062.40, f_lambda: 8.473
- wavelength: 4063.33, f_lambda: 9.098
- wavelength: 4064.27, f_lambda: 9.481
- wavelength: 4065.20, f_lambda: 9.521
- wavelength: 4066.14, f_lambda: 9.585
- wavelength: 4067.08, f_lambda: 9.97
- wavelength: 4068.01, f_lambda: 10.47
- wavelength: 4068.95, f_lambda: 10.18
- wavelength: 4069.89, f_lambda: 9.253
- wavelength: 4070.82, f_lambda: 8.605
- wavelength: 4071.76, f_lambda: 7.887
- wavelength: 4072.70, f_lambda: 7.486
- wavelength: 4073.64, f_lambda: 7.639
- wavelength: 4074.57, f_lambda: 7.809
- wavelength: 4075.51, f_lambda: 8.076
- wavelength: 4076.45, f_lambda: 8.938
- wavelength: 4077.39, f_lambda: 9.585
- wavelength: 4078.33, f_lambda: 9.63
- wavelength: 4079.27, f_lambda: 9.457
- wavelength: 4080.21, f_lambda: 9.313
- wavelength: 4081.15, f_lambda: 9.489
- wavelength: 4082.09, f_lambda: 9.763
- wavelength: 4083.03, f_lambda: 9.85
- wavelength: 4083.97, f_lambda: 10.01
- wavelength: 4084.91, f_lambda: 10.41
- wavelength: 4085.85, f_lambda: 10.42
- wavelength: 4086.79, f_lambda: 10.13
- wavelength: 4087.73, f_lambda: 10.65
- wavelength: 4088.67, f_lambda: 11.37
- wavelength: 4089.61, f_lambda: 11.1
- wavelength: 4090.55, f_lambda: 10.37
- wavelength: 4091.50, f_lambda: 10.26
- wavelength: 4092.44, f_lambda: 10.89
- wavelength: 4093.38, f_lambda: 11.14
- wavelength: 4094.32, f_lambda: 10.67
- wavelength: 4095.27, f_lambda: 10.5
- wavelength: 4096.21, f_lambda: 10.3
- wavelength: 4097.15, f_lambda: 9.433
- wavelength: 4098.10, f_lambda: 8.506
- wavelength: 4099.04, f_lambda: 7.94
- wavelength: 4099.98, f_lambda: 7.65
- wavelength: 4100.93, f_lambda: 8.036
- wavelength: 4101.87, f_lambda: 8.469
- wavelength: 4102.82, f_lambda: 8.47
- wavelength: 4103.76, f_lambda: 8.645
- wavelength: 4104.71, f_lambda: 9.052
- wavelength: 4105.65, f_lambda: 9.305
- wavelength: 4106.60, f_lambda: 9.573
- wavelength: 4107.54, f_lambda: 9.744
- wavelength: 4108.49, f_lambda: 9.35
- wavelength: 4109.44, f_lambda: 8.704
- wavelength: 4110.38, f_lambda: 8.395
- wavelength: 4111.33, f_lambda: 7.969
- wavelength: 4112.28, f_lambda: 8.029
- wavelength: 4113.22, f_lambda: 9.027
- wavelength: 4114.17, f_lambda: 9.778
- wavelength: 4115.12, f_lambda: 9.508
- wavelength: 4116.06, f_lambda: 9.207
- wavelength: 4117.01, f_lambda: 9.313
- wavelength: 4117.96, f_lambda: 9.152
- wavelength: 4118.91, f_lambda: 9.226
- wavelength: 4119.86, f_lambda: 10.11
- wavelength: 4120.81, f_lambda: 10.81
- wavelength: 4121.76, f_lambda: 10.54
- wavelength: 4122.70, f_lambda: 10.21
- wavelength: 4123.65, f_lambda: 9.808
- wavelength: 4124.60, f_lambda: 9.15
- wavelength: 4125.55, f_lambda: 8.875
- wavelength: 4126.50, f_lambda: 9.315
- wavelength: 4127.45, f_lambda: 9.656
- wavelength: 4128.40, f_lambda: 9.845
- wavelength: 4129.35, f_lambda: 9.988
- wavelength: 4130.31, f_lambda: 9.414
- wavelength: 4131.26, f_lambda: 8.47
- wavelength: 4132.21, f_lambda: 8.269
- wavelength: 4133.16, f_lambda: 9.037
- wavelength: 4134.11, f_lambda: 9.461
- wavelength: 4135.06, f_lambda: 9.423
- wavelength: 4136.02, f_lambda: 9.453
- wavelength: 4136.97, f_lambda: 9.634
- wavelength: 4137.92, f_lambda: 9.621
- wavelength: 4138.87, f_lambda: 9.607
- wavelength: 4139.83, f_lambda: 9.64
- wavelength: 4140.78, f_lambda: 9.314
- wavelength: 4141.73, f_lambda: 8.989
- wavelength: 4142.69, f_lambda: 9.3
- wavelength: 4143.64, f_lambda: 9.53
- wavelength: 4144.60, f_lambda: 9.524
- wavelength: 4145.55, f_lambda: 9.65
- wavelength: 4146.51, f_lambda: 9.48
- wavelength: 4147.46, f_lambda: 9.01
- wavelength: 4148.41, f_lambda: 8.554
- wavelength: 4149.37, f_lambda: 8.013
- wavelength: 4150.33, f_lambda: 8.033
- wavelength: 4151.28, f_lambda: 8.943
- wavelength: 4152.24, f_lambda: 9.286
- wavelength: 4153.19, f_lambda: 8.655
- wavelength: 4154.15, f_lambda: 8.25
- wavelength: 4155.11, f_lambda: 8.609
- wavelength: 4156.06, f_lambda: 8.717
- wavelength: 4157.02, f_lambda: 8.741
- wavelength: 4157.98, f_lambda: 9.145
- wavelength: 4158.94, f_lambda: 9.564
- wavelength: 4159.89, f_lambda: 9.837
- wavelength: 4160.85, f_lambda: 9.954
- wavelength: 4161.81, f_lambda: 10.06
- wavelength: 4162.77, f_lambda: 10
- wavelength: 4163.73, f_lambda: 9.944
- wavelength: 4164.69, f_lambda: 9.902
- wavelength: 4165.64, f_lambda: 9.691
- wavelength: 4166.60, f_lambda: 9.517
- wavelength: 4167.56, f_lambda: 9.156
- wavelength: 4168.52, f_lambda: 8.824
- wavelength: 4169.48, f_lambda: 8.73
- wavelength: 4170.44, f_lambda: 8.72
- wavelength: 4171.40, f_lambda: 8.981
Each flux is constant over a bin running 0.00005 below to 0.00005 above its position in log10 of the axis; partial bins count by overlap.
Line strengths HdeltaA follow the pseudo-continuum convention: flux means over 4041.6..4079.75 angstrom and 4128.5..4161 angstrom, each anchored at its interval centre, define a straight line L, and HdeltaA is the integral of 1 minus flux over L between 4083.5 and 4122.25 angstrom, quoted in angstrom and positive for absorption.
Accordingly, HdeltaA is -2.26 angstrom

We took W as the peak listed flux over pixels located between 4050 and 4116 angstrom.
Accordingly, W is 11.37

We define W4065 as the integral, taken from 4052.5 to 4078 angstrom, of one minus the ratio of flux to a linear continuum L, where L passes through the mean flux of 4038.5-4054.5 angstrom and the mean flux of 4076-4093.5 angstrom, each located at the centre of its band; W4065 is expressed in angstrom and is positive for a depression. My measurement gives 2.5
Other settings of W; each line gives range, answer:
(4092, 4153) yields 11.14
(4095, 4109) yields 10.5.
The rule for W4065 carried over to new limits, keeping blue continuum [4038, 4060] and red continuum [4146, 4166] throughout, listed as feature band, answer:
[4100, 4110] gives 0.3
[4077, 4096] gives -2.3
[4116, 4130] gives -0.8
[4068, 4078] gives 0.5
